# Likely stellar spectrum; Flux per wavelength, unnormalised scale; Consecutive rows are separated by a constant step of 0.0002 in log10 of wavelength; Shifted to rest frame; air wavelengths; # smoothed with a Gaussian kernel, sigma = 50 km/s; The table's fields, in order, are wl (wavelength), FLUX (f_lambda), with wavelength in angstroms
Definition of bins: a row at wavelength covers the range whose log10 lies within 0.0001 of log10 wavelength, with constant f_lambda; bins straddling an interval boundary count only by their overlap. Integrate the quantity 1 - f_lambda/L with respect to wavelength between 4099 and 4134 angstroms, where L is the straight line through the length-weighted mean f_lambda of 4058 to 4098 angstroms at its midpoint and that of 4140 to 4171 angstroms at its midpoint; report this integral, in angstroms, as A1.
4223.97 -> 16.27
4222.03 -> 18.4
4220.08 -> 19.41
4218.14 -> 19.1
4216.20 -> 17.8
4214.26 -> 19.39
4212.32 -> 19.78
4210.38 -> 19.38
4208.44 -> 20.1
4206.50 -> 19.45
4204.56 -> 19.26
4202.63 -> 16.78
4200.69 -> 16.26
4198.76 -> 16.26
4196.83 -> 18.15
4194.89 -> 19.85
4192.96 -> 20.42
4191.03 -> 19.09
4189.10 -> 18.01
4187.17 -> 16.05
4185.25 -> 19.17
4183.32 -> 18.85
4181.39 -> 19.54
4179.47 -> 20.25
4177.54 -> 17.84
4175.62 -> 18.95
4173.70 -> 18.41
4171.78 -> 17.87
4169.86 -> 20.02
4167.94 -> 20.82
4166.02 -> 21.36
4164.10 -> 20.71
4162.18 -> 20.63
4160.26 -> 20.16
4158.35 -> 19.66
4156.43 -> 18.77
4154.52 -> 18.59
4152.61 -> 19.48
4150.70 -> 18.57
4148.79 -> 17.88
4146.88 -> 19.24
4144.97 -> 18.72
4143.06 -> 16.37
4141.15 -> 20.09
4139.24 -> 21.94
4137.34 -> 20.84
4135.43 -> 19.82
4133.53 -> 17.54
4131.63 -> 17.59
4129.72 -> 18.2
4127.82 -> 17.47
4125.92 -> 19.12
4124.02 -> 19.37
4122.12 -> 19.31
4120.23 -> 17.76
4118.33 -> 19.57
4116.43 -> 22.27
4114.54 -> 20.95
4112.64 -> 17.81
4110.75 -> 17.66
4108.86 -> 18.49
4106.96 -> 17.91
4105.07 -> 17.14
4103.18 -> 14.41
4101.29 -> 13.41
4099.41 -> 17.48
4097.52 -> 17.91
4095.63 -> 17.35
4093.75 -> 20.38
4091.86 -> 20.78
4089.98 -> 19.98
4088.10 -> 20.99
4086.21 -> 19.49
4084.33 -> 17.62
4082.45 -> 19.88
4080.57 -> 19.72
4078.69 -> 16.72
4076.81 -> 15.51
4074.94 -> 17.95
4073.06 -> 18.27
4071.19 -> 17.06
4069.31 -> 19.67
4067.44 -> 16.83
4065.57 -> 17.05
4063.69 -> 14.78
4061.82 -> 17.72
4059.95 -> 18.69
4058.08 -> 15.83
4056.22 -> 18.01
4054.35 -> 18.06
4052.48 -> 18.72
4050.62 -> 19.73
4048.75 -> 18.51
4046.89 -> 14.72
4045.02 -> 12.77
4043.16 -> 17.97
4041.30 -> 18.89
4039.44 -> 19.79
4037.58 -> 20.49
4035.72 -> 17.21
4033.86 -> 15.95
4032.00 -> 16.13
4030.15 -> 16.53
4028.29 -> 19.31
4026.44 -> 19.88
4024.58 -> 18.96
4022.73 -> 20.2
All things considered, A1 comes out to 1.39 angstroms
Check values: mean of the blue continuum 18.2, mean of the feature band 18.1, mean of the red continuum 19.4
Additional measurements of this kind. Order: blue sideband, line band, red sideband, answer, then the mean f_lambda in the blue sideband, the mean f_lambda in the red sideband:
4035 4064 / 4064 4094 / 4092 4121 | -1.0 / 17.7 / 18.1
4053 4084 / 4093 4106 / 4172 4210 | 0.8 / 17.6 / 18.6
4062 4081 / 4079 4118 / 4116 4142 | -0.7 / 17.3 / 19.3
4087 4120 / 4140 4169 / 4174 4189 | -1.3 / 18.5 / 18.6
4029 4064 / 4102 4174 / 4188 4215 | -3.2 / 17.5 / 18.7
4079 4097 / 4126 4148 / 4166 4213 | 0.3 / 19.4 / 18.8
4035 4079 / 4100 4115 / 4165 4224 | 0.8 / 17.6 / 18.8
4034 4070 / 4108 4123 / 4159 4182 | -0.4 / 17.6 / 19.7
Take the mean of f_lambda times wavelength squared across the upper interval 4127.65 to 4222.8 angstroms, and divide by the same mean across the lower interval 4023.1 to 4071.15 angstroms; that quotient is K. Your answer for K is 1.14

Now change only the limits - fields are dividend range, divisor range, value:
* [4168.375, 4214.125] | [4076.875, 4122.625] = 1.06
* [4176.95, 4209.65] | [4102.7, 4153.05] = 1.02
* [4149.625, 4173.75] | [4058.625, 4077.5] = 1.19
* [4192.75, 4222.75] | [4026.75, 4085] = 1.14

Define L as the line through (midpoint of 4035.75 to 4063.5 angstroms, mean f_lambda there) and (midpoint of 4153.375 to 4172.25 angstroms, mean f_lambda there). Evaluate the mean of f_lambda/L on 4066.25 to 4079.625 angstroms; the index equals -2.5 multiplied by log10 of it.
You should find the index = 0.05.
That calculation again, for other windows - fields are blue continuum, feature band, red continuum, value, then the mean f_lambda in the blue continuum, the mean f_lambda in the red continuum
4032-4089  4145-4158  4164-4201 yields -0.01 mag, 17.8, 18.9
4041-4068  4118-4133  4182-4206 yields -0.05 mag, 17.2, 18.2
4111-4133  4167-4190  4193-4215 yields 0.00 mag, 19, 18.7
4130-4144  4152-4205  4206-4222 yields 0.01 mag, 19.1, 19.2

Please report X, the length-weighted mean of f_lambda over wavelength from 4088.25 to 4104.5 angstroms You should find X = 17.9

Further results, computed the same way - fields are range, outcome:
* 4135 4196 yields 19.3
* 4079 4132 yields 18.6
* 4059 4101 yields 18.2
